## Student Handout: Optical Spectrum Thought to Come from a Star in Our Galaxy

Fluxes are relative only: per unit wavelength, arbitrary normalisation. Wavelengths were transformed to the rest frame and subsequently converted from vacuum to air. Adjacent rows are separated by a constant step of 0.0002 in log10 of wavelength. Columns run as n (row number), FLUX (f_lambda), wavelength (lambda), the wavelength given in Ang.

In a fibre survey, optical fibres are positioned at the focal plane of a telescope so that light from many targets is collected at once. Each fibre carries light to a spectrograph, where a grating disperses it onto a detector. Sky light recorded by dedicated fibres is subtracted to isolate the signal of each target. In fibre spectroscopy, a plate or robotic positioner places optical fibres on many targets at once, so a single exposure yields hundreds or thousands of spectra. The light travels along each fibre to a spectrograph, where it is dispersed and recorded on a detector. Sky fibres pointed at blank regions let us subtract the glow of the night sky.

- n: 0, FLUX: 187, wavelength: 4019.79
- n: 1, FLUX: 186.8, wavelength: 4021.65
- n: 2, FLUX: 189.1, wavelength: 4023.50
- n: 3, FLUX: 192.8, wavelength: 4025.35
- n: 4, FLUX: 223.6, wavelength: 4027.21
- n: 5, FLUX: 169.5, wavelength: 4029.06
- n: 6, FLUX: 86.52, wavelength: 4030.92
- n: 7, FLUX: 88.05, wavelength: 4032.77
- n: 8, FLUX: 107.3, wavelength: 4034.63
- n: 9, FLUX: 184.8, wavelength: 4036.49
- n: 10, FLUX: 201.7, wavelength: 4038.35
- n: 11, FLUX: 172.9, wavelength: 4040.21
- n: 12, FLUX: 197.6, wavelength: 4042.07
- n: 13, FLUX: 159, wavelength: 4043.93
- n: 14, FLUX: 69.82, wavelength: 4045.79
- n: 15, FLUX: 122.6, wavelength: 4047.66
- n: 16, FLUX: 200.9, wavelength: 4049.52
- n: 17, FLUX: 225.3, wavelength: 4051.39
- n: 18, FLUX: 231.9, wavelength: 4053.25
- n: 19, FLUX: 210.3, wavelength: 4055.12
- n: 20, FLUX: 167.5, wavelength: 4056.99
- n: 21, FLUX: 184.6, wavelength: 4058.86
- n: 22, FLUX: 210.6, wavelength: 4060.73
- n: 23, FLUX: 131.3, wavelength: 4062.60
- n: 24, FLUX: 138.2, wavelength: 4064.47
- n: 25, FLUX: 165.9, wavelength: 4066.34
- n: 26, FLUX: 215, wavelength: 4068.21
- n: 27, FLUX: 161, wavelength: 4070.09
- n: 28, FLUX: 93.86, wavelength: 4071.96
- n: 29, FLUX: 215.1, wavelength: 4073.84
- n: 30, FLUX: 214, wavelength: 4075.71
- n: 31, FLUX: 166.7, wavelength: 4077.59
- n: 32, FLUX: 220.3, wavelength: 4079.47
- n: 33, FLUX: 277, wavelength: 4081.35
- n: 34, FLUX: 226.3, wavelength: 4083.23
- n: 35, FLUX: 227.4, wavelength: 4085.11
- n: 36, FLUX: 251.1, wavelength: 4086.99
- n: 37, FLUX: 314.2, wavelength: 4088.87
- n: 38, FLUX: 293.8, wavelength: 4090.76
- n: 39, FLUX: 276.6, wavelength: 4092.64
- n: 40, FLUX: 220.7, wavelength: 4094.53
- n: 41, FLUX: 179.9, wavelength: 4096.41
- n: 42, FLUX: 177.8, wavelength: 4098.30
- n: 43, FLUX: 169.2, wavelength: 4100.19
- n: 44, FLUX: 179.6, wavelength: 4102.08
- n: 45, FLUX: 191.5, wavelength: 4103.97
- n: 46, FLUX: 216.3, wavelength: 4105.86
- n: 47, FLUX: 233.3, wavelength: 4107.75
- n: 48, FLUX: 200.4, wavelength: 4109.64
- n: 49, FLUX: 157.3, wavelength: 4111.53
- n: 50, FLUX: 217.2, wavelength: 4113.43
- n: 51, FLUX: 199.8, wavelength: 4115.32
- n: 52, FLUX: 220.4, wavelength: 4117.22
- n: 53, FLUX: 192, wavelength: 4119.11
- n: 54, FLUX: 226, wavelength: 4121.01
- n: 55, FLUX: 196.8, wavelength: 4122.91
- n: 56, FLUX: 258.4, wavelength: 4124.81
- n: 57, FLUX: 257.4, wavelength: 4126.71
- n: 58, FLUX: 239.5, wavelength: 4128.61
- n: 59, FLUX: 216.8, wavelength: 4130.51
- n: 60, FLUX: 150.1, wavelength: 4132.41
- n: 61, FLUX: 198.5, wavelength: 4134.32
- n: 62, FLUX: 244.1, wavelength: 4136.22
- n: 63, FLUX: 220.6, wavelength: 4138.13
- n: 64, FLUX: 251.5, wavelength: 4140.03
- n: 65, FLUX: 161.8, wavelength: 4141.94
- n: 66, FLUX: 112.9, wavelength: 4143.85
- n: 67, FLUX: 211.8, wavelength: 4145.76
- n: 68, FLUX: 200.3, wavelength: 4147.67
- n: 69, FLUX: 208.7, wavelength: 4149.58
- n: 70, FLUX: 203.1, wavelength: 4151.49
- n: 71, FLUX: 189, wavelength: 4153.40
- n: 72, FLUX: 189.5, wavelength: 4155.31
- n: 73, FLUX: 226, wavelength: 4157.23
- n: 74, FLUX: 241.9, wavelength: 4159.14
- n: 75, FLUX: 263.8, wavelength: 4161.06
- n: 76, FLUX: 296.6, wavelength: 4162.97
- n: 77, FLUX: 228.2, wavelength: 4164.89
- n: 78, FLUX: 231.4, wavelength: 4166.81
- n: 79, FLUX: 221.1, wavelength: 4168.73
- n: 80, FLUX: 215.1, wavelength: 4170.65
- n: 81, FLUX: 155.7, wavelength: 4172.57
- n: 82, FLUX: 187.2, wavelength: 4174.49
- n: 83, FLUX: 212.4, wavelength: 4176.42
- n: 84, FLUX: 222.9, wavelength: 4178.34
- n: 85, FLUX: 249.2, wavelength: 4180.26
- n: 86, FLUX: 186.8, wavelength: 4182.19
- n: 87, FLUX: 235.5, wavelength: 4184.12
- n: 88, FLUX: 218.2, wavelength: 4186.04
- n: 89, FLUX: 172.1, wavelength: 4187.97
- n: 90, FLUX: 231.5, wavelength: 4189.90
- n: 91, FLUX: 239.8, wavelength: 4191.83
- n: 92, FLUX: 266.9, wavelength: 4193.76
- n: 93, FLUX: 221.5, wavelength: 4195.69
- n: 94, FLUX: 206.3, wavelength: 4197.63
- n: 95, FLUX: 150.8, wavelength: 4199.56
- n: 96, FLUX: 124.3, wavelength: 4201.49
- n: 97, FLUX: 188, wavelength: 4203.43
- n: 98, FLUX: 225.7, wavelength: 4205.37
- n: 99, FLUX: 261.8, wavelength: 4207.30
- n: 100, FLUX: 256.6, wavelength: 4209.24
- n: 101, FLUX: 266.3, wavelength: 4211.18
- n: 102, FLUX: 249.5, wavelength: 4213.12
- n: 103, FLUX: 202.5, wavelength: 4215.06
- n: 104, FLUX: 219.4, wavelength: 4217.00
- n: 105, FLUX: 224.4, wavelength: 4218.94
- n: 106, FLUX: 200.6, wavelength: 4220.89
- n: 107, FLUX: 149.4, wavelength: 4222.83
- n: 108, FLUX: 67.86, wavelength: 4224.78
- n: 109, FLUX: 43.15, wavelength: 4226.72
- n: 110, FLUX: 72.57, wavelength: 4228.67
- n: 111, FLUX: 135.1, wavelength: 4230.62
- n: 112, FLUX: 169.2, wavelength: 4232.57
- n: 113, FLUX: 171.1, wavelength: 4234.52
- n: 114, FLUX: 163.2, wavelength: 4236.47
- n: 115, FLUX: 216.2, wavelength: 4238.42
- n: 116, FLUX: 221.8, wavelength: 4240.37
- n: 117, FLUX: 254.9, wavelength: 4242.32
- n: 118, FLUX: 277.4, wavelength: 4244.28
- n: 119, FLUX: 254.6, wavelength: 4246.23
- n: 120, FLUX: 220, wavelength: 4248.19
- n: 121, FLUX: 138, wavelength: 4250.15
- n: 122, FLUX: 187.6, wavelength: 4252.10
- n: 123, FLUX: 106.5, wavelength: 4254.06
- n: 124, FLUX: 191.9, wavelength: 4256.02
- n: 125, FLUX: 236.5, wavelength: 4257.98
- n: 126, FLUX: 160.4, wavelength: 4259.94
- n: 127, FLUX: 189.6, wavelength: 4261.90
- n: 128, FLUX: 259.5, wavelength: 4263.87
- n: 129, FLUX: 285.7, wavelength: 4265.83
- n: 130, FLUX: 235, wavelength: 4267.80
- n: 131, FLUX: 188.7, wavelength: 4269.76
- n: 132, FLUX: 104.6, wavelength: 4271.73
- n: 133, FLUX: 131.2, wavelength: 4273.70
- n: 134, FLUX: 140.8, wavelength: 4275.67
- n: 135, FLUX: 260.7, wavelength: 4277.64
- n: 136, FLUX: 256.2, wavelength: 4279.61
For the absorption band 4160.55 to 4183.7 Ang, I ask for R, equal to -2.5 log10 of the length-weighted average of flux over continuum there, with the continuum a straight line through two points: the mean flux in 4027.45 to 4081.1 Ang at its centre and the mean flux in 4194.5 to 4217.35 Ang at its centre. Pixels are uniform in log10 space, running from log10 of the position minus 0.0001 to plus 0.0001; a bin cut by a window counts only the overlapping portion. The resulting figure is -0.09 mag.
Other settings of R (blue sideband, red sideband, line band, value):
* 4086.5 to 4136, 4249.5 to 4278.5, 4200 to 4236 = 0.11 mag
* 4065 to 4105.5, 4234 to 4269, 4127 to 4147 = 0.04 mag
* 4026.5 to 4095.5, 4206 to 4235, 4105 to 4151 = -0.12 mag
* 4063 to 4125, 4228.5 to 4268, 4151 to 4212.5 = -0.08 mag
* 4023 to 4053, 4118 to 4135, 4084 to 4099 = -0.24 mag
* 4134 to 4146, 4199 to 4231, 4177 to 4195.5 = -0.20 mag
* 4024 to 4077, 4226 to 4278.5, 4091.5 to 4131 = -0.21 mag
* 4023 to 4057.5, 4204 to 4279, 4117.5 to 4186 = -0.18 mag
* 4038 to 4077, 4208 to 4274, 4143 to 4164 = -0.17 mag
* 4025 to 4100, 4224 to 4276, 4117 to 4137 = -0.17 mag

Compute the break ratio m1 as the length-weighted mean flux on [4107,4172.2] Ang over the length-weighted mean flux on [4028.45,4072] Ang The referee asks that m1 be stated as 1.3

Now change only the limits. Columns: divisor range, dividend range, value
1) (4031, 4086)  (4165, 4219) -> 1.22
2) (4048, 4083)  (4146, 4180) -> 1.15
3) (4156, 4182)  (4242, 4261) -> 0.89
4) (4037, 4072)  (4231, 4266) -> 1.17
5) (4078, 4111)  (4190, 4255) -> 0.86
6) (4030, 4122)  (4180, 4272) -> 1.03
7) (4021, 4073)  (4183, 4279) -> 1.17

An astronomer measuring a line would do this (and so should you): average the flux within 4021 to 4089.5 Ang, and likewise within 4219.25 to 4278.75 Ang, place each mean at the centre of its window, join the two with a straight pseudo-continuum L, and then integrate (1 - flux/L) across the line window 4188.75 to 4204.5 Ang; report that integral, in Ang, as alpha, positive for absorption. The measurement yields -1.8 Ang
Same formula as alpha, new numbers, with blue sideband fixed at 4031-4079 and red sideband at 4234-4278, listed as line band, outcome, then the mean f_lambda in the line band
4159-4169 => -3.5 Ang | 249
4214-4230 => 3.8 Ang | 148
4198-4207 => 0.5 Ang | 181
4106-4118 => -1.9 Ang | 205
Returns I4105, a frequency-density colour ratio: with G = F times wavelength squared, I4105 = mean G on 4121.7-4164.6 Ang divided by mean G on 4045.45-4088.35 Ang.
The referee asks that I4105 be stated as 1.17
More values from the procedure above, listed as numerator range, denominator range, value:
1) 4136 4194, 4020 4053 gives 1.38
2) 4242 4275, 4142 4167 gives 0.98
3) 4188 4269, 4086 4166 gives 0.96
